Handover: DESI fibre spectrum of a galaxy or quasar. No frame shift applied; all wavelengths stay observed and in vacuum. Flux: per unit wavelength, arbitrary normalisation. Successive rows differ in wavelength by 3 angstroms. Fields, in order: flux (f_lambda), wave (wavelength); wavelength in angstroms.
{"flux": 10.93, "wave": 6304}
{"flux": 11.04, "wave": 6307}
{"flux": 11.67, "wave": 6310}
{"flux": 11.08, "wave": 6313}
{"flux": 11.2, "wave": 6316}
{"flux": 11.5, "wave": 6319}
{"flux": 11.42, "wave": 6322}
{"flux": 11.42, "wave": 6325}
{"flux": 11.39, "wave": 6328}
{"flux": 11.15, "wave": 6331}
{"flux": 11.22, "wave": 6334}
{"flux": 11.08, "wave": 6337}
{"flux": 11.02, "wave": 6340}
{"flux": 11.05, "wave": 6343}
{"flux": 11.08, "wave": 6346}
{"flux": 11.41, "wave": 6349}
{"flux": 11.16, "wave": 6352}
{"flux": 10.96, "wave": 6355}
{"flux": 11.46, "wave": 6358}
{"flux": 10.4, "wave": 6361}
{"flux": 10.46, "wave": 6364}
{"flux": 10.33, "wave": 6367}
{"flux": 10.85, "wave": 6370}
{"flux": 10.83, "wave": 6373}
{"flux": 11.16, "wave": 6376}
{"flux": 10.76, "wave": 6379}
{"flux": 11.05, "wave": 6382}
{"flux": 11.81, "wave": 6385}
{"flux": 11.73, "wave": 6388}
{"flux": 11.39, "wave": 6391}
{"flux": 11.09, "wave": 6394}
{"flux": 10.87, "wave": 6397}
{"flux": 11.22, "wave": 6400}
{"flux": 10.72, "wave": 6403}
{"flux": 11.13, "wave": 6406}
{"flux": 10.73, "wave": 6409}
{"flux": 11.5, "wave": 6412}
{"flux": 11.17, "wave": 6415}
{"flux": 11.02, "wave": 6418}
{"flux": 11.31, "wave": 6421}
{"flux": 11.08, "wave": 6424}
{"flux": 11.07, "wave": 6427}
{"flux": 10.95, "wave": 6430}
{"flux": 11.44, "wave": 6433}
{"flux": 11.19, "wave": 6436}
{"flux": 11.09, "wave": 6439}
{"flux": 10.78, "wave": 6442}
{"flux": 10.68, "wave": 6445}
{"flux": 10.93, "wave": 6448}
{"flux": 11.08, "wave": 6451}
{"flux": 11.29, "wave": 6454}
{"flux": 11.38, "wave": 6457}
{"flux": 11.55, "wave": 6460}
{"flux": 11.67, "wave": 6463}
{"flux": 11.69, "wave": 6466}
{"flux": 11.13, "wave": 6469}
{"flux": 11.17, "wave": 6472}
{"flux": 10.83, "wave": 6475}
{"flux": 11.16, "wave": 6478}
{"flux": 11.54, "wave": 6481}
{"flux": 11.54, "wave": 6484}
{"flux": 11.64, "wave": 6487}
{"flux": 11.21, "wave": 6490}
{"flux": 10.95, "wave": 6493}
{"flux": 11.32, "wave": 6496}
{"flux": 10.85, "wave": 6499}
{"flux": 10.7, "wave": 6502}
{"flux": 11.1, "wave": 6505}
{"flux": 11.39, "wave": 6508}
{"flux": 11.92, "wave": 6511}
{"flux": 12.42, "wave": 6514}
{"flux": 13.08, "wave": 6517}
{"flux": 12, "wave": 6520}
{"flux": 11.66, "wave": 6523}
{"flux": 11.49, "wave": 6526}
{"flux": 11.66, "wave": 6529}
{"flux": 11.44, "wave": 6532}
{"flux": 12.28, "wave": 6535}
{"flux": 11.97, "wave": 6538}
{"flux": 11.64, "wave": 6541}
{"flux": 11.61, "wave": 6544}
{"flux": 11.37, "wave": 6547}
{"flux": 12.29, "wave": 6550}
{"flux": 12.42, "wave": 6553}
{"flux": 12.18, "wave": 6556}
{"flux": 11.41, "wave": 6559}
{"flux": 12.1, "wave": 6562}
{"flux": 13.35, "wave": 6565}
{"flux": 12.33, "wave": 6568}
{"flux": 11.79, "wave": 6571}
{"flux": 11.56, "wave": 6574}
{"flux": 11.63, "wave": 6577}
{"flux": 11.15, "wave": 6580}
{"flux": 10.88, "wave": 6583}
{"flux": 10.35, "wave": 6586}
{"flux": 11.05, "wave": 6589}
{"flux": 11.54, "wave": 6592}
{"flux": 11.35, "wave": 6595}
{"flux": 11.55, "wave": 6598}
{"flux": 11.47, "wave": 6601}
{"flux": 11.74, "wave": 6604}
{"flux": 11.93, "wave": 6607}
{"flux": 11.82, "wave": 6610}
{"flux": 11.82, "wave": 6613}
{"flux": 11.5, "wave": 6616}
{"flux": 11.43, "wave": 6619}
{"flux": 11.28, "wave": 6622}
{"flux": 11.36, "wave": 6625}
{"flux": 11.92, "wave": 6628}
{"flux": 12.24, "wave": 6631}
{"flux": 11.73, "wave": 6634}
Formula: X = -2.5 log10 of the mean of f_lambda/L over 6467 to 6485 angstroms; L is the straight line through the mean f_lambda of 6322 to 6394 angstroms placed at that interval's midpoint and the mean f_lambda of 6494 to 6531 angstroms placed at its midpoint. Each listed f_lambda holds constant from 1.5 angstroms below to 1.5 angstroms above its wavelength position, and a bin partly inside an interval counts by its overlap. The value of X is 0.03 mag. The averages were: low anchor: 11.1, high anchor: 11.6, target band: 11.2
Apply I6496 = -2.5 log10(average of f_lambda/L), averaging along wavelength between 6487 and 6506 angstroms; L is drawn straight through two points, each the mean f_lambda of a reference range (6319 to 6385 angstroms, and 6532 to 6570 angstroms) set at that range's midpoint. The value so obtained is 0.07 mag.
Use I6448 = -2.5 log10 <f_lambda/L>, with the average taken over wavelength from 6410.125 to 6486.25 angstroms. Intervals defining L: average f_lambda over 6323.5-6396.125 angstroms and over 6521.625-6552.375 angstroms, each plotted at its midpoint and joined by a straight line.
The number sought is 0.021 mag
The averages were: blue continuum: 11.1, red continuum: 11.8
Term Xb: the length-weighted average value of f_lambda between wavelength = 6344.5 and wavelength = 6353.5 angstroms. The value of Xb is 11.2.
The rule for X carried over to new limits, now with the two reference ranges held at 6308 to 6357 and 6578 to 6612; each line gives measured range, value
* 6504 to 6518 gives -0.06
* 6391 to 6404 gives 0.02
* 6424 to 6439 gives 0.01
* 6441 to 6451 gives 0.04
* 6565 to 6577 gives -0.06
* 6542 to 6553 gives -0.05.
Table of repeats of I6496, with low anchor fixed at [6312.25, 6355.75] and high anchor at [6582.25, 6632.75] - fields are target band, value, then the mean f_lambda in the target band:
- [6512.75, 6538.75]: -0.05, 12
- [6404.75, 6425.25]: 0.02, 11.1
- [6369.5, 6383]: 0.03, 10.9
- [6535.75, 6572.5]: -0.06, 12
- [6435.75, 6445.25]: 0.04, 10.9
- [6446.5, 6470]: 0.00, 11.3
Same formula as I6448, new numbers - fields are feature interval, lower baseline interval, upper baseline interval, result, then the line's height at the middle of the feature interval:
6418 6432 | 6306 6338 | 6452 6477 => 0.021 mag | 11.3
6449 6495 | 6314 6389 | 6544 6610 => 0.010 mag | 11.4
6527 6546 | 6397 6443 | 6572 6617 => -0.041 mag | 11.3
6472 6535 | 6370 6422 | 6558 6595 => -0.009 mag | 11.4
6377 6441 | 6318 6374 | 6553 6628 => 0.005 mag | 11.2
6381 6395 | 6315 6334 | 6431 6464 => -0.017 mag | 11.3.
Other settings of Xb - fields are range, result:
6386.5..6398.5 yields 11.3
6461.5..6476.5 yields 11.3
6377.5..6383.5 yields 10.9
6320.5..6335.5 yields 11.3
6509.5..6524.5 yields 12.2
